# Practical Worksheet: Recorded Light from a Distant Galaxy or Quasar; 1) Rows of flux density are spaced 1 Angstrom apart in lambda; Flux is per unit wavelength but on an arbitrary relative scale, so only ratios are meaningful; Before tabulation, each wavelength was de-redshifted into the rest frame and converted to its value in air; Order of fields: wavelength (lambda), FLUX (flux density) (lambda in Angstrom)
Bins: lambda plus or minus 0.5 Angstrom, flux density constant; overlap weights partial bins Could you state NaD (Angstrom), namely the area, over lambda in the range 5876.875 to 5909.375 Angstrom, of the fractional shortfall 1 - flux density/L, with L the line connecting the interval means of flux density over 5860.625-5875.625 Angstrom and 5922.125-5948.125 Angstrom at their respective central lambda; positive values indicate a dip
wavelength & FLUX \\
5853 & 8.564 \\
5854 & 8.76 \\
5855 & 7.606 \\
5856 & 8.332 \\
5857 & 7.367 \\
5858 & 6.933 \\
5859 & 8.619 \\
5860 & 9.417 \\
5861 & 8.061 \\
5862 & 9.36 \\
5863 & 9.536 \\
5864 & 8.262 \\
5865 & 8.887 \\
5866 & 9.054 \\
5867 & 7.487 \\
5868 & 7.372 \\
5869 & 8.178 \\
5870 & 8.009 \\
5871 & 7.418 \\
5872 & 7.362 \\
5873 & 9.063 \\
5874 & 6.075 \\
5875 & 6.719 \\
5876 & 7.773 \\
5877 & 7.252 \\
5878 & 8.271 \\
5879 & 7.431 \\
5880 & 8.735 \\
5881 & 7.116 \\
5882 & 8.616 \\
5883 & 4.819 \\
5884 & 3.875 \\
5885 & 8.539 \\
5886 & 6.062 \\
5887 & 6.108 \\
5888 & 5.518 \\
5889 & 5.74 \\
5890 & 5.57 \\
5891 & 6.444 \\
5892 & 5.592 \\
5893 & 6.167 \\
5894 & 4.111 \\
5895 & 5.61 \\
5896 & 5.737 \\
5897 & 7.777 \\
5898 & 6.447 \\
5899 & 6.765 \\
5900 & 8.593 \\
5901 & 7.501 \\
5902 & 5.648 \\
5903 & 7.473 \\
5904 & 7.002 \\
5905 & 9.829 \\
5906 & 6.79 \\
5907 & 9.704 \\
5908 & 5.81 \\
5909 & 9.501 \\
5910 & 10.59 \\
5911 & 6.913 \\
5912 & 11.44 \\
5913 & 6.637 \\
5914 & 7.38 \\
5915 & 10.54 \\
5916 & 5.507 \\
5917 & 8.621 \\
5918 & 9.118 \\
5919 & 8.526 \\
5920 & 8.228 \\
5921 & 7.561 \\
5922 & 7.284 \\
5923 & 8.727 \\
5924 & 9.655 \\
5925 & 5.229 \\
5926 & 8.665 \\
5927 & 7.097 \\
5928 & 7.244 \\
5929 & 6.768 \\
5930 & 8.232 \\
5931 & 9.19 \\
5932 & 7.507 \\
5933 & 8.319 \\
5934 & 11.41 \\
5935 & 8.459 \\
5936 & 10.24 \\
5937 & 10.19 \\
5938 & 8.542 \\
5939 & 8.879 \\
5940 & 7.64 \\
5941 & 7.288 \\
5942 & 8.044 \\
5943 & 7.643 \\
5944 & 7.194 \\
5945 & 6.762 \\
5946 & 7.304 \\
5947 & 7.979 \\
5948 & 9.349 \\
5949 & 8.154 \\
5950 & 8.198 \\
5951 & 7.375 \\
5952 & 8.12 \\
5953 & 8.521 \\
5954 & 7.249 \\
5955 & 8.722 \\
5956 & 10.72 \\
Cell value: 5.1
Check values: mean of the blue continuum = 8.05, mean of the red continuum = 8.18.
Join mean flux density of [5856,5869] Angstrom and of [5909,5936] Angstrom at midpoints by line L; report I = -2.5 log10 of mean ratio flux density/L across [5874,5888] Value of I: 0.20 mag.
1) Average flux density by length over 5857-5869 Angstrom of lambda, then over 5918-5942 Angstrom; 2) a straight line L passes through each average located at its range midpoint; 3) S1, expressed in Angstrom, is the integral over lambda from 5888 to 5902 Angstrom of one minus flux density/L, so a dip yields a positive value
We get 3.5 Angstrom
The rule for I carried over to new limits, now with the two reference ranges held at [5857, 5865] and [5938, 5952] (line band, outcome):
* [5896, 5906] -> 0.12 mag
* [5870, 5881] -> 0.11 mag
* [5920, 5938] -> -0.05 mag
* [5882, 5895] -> 0.39 mag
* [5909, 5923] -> -0.04 mag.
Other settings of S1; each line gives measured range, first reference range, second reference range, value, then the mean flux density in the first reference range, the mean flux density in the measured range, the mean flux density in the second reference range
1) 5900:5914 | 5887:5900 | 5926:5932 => -2.79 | 6.06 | 8.06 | 7.77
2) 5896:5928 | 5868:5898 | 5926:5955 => -1.84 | 6.75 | 7.91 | 8.19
